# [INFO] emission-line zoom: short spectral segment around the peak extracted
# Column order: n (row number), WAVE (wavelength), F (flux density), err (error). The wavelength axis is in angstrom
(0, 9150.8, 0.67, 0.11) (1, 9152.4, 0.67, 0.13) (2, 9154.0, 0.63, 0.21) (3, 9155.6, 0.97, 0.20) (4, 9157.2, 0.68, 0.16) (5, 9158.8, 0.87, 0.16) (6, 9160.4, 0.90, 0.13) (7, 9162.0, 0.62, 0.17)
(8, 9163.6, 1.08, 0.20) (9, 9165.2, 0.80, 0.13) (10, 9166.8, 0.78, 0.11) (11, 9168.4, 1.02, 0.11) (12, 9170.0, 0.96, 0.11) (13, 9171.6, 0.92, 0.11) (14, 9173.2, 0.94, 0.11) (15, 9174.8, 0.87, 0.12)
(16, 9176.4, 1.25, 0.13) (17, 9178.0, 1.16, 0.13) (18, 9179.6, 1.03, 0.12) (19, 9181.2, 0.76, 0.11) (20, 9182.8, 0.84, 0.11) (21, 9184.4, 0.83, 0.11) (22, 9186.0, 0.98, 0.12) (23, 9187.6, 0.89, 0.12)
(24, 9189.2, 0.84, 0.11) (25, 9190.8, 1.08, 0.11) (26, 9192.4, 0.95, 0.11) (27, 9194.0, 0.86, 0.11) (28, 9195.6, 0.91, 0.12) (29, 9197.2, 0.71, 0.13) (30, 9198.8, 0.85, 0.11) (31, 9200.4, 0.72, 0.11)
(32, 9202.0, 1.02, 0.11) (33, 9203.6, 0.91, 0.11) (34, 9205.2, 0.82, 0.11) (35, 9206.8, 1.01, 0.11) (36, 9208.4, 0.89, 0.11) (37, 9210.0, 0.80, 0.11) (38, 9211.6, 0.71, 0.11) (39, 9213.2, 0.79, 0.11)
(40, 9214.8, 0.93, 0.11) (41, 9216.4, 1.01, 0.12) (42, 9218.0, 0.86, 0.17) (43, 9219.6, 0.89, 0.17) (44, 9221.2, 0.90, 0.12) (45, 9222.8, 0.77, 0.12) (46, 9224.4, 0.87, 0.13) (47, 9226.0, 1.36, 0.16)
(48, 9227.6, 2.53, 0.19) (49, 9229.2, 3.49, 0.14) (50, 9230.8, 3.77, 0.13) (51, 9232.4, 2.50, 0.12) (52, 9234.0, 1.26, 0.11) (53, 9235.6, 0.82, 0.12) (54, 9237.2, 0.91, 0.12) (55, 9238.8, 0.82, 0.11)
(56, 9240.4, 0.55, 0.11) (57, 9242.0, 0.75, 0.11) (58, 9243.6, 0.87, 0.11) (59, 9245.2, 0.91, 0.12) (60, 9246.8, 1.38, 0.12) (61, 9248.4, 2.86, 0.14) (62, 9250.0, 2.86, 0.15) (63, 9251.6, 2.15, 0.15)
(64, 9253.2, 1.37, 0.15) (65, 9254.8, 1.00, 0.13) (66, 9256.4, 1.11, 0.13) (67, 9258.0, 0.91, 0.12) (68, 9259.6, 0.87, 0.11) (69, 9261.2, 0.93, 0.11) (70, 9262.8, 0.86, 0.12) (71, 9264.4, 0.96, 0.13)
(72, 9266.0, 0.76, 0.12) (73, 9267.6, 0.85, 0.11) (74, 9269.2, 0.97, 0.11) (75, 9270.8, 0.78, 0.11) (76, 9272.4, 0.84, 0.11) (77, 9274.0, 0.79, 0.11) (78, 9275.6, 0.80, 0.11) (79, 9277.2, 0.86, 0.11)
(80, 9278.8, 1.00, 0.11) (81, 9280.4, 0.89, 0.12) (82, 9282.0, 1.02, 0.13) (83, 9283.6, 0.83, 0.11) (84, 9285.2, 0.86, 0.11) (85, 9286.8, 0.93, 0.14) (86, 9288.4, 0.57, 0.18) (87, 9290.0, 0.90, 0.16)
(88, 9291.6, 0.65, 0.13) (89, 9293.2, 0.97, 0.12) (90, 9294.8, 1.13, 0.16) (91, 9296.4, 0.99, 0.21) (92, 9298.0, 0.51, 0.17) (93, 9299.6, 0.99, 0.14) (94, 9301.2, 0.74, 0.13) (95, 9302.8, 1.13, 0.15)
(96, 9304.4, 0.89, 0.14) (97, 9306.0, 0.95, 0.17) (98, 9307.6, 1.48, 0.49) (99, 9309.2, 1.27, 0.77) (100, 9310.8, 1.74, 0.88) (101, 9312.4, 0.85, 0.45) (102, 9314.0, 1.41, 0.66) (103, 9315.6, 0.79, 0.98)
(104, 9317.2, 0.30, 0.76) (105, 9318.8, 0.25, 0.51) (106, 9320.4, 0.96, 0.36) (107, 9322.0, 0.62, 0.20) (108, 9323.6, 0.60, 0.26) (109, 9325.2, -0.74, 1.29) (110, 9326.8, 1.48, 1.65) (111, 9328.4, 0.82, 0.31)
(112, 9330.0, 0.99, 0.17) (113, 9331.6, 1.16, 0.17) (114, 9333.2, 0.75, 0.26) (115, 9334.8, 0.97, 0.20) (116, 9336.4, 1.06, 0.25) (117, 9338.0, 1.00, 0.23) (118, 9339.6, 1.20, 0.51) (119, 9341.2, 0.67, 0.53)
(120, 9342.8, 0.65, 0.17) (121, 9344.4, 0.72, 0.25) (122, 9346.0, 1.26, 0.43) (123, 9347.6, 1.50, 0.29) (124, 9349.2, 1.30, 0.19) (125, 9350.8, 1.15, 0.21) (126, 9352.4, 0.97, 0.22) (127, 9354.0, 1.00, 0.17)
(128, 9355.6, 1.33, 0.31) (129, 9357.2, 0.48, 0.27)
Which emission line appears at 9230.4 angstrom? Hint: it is [S II] 6716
